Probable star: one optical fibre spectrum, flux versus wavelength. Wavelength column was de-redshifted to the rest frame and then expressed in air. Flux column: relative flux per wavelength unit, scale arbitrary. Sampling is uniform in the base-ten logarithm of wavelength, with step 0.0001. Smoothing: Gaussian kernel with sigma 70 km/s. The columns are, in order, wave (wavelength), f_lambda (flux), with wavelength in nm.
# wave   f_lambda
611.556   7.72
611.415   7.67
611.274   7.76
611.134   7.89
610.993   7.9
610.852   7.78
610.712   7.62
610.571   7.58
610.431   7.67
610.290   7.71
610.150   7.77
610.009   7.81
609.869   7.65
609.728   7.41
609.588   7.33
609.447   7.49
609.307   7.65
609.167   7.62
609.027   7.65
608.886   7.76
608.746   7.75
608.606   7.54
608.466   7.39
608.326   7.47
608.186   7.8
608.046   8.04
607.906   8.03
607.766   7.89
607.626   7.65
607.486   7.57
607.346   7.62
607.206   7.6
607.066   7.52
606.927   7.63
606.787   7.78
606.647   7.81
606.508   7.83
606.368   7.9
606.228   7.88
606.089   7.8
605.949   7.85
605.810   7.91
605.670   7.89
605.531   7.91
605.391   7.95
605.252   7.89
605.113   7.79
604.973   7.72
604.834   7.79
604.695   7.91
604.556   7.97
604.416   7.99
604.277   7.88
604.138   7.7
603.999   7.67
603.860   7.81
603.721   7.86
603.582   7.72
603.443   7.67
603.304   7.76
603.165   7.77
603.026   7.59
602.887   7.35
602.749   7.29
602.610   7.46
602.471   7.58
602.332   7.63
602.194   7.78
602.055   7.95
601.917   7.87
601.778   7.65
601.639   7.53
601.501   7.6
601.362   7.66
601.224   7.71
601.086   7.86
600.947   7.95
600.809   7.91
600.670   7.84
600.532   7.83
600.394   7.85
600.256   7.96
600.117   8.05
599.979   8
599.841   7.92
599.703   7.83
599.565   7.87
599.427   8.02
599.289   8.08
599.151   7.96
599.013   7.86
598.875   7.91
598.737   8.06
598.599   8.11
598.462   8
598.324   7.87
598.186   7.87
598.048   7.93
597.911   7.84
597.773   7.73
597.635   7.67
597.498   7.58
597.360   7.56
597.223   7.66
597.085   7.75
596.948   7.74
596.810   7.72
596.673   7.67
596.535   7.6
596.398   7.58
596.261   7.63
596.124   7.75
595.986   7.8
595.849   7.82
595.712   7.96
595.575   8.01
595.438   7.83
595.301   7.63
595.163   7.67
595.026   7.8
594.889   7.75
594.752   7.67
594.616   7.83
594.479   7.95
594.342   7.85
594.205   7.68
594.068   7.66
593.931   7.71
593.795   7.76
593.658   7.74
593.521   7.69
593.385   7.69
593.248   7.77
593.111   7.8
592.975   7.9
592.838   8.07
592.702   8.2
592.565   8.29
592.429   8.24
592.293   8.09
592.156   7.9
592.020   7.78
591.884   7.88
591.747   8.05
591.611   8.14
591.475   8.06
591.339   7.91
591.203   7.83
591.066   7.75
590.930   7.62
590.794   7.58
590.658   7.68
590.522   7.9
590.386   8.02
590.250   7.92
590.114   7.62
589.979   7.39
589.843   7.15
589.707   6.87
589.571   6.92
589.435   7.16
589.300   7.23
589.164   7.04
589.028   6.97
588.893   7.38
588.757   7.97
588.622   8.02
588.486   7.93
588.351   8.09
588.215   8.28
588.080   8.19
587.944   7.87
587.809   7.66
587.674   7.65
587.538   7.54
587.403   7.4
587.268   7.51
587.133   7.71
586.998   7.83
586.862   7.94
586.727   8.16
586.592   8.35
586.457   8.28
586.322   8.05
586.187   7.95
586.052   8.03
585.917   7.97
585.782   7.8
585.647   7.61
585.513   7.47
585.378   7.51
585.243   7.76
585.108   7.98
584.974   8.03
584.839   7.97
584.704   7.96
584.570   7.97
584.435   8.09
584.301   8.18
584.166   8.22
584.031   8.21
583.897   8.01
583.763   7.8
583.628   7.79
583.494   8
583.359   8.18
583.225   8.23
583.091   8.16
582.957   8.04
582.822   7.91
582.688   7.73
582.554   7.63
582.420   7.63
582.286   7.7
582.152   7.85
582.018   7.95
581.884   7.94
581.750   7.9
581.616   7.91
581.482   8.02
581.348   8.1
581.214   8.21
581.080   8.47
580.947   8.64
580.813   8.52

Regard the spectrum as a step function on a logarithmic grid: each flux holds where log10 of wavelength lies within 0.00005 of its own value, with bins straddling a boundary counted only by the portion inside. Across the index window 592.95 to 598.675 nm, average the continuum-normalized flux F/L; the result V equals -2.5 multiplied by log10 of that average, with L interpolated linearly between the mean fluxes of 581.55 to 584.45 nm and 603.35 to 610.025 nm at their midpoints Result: 0.01 mag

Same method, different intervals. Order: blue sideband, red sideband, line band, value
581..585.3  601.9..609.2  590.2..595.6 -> 0.00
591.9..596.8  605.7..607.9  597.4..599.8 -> -0.01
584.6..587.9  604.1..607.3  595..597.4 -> 0.01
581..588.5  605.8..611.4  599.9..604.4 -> 0.00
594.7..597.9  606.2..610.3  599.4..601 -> -0.03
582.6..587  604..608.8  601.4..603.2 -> 0.03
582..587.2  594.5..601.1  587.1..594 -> 0.02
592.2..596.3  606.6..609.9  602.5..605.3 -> 0.00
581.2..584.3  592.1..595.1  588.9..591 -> 0.07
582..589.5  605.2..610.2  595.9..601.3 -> -0.01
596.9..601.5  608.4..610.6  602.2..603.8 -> 0.02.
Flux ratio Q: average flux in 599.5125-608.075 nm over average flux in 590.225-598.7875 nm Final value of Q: 0.99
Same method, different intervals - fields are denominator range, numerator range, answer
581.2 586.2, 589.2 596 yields 0.98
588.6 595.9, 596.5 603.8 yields 1.01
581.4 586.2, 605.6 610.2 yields 0.97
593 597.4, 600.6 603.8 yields 0.99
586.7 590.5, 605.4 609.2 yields 1.02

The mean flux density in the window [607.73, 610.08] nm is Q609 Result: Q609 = 7.66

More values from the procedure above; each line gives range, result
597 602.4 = 7.84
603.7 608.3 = 7.81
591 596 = 7.87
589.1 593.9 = 7.73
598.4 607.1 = 7.81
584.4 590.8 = 7.74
